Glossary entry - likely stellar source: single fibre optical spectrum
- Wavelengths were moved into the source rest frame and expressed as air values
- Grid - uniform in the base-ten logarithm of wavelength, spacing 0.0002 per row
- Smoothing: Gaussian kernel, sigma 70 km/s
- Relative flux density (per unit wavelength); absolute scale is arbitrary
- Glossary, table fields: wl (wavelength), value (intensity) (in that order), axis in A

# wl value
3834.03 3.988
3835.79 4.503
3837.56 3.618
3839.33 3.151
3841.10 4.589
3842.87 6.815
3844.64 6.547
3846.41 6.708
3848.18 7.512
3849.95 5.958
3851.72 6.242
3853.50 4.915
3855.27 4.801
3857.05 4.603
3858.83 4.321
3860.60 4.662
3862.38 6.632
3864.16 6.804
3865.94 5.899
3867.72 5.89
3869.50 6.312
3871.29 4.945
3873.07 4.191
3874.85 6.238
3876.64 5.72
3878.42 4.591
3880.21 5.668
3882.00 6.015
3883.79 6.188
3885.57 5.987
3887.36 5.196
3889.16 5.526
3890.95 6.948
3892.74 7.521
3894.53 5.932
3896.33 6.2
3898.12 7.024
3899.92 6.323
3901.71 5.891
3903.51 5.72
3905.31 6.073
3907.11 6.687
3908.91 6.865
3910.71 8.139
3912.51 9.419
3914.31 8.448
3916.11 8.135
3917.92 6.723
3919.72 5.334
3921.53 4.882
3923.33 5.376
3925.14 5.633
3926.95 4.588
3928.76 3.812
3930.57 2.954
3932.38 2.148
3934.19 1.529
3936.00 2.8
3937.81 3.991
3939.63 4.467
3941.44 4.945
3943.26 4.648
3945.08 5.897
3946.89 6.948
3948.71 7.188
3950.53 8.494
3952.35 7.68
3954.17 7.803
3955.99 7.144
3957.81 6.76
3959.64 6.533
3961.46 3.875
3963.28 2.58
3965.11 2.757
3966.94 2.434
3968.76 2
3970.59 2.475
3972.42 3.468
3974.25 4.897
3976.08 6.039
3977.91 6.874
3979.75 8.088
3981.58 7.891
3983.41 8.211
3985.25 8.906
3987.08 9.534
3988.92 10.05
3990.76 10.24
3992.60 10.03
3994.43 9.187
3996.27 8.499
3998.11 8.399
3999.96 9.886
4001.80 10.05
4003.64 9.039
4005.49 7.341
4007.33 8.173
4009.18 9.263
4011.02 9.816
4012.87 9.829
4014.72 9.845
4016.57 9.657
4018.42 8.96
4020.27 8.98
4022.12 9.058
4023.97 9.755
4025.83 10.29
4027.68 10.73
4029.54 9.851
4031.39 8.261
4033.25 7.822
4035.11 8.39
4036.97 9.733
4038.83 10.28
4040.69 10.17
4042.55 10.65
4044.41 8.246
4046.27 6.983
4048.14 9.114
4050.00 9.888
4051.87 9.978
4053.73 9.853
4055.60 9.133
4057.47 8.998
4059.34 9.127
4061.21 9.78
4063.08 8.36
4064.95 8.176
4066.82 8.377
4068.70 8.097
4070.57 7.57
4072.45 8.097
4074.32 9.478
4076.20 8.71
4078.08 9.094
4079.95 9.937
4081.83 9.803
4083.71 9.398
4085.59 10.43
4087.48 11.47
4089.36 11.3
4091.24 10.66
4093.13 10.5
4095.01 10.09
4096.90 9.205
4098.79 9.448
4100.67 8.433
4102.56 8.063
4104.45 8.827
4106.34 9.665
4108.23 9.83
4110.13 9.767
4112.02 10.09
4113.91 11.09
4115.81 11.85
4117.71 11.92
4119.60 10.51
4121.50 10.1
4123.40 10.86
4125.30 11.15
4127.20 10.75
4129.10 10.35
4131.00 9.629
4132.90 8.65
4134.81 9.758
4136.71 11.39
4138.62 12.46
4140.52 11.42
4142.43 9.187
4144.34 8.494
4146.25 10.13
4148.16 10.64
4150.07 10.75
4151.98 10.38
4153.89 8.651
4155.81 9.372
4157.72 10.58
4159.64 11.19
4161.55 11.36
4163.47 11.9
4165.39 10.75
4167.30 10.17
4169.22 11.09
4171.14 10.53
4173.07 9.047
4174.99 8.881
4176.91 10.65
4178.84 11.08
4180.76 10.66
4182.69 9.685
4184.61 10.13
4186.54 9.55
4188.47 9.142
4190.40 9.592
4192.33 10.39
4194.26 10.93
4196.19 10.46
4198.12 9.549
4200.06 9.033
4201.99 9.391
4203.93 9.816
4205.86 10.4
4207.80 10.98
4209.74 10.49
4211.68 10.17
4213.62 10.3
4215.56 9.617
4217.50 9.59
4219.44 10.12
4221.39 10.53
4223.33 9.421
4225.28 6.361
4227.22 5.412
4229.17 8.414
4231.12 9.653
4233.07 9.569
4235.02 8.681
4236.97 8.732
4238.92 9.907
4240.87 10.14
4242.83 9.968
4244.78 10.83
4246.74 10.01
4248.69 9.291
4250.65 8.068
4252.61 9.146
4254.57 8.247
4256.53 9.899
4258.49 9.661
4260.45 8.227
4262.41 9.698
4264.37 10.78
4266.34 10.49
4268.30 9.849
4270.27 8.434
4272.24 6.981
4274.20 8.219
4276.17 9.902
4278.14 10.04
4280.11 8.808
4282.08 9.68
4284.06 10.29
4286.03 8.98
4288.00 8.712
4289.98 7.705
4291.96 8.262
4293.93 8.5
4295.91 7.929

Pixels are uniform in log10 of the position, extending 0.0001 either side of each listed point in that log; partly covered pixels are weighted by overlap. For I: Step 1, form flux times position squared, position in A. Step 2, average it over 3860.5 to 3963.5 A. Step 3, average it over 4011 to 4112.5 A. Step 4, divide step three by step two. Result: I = 1.7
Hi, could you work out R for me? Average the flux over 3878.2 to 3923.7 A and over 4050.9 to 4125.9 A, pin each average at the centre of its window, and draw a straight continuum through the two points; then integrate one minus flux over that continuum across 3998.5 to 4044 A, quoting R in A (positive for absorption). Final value -4.6 A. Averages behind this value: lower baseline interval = 6.46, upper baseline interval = 9.68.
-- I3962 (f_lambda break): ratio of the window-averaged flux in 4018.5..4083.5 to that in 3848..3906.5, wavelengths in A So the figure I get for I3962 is 1.6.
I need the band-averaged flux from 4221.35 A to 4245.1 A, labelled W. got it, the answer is 8.94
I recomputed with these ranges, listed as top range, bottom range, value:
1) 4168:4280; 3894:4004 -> 1.73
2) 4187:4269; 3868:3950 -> 1.96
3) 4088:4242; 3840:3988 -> 1.96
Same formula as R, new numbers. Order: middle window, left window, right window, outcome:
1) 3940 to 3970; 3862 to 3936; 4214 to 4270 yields 4.4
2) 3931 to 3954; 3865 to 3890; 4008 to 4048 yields 6.9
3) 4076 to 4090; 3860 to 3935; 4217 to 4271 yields -4.4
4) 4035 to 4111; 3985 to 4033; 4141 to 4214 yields 2.4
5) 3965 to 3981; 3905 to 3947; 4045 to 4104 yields 5.2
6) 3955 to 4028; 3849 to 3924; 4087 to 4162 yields 2.9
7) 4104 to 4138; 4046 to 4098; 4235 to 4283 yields -3.7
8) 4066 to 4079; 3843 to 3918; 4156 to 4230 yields 0.0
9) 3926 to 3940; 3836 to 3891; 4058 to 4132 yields 7.3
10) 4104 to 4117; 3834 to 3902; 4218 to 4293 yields -4.0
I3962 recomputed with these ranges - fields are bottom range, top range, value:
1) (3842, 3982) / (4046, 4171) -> 1.75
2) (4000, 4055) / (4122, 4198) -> 1.10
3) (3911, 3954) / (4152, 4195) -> 1.84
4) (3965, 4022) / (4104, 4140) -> 1.33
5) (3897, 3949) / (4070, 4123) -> 1.76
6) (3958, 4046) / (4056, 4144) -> 1.22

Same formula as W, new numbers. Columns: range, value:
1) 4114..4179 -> 10.5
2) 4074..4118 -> 9.94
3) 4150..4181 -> 10.4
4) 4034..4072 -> 9.02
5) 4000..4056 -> 9.32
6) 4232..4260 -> 9.42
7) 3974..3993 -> 8.32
